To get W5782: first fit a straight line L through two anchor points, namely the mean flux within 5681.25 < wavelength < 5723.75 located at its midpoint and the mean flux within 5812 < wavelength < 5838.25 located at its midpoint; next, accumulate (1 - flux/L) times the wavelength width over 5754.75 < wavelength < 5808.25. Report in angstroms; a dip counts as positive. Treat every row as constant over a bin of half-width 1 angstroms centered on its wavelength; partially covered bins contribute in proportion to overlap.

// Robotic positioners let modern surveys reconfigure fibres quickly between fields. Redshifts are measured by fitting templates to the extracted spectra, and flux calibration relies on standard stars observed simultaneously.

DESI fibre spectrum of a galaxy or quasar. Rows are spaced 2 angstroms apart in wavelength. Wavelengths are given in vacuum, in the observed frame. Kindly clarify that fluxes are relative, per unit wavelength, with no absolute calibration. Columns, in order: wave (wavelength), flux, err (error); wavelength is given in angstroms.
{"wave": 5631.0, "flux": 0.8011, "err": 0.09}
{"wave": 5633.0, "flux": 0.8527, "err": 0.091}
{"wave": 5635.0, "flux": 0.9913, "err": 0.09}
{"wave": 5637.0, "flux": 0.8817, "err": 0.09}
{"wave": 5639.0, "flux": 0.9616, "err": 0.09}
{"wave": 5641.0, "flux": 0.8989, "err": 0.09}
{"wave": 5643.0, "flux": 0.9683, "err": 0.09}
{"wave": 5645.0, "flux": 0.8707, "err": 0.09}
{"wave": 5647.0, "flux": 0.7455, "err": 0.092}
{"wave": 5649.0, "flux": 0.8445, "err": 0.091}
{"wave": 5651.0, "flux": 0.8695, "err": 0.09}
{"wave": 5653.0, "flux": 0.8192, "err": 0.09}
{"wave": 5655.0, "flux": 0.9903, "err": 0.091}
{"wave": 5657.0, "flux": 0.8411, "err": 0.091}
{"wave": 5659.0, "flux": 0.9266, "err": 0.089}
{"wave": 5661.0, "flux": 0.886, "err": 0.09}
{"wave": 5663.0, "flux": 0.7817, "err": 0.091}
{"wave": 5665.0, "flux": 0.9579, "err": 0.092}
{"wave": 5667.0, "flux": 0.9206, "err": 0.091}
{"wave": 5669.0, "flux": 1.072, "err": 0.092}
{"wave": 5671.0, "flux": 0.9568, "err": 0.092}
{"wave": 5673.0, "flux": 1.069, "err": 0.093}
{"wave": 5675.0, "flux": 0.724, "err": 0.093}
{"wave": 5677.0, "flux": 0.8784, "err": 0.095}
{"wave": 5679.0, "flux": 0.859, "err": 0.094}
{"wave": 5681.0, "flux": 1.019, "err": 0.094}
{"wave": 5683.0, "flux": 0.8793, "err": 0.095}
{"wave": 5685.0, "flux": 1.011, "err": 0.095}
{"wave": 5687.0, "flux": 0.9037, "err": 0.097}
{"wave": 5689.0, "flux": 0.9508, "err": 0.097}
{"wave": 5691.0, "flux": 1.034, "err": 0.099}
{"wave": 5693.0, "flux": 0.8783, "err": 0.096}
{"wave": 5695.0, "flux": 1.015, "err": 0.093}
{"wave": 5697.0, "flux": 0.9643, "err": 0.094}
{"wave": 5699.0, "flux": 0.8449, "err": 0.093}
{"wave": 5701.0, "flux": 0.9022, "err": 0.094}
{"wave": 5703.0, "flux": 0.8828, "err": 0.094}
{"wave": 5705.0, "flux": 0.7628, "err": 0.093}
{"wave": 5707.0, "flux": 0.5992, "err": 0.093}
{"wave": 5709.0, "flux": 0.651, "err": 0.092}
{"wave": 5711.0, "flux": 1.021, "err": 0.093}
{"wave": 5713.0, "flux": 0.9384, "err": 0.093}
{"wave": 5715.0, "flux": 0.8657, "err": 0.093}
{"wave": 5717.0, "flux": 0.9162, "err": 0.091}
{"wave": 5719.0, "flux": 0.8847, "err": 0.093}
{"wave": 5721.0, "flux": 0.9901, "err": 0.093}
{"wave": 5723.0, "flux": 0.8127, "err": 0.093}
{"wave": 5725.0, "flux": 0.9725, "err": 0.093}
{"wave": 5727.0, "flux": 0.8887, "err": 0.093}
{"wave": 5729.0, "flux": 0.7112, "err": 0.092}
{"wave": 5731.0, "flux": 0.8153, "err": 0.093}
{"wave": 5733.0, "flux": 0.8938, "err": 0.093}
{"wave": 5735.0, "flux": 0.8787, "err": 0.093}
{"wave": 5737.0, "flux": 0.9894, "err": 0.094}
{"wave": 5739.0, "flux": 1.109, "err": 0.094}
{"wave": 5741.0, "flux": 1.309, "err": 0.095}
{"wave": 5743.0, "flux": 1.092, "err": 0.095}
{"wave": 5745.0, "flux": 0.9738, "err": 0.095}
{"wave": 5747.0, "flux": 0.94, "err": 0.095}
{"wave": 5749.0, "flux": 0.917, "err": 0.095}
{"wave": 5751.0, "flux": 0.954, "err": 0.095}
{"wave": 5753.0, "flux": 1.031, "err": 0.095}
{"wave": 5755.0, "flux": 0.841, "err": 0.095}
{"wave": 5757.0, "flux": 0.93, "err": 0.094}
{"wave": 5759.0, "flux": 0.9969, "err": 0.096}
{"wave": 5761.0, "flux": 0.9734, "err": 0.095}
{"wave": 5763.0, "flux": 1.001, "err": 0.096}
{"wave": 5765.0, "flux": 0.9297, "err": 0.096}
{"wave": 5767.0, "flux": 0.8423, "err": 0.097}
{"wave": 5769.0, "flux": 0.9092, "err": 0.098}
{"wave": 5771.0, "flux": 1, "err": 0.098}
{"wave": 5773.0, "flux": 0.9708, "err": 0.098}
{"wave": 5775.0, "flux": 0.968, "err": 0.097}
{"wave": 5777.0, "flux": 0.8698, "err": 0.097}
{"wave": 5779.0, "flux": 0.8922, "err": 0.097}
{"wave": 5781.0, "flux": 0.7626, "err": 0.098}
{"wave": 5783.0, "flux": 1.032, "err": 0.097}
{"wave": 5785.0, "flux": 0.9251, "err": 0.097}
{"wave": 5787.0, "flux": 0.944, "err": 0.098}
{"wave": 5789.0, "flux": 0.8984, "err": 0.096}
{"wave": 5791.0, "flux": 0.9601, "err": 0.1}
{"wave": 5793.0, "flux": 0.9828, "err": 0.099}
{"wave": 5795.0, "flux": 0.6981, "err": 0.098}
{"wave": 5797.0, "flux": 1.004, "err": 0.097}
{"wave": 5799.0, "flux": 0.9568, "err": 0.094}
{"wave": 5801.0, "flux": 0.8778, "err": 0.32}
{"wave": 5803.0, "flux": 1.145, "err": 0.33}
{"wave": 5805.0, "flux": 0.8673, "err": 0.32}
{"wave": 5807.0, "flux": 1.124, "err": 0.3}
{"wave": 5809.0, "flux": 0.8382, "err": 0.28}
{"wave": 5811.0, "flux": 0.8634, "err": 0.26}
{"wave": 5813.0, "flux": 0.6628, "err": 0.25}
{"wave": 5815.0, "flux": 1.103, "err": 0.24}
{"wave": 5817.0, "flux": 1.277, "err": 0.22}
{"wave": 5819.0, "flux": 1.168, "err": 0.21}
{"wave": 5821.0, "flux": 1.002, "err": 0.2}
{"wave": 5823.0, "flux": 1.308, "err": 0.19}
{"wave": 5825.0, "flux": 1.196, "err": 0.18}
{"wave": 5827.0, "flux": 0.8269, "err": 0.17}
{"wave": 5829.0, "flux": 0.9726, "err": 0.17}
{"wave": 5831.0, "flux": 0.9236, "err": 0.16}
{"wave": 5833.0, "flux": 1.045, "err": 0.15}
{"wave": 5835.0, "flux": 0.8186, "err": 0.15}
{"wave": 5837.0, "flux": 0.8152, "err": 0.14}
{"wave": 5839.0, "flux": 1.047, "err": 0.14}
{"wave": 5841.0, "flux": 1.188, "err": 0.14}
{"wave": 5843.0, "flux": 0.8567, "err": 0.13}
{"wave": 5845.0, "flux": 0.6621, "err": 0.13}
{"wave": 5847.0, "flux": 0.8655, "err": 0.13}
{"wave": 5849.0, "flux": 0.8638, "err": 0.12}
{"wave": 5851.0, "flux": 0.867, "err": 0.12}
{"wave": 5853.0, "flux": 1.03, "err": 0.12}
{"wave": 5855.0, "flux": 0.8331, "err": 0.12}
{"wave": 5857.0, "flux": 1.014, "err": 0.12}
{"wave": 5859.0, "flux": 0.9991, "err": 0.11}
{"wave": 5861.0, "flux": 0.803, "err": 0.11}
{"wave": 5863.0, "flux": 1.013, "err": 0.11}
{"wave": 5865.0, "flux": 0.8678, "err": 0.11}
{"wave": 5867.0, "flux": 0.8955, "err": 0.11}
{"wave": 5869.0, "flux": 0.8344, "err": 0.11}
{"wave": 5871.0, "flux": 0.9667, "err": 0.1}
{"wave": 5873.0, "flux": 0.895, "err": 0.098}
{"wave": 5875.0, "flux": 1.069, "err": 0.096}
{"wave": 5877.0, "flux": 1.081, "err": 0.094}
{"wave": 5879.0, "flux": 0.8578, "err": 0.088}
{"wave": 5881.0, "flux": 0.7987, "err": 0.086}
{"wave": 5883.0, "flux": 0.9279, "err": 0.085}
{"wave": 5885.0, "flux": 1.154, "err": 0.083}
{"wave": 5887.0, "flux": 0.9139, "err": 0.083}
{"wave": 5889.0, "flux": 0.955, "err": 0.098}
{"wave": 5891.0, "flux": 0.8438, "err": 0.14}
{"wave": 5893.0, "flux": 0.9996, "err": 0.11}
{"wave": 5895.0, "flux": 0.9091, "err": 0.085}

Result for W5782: 1.7 angstroms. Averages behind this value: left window 0.894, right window 1.01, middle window 0.938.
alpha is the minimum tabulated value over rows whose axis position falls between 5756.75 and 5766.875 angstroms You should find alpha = 0.9297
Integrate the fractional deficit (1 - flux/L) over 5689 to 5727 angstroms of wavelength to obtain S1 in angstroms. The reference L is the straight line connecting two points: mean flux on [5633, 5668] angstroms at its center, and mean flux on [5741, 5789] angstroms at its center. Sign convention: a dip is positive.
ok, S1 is 1.4 angstroms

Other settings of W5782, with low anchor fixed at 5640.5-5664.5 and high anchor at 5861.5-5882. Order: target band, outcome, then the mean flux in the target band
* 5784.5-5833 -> -3.86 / 0.982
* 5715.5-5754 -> -2.54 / 0.95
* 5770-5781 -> -0.28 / 0.924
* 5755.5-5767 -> -0.67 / 0.95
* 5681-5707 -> -0.86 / 0.911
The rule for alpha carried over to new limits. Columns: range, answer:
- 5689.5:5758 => 0.5992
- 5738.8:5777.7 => 0.841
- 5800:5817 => 0.6628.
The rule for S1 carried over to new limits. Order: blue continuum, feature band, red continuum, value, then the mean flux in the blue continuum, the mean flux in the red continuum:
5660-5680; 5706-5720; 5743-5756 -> 1.42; 0.911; 0.954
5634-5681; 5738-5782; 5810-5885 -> -1.59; 0.903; 0.955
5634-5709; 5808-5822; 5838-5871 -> -1.15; 0.898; 0.917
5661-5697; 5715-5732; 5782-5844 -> 1.36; 0.935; 0.978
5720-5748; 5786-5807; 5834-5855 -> -0.45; 0.955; 0.898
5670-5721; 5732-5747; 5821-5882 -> -1.95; 0.898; 0.941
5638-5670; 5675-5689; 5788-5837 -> -0.02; 0.897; 0.977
